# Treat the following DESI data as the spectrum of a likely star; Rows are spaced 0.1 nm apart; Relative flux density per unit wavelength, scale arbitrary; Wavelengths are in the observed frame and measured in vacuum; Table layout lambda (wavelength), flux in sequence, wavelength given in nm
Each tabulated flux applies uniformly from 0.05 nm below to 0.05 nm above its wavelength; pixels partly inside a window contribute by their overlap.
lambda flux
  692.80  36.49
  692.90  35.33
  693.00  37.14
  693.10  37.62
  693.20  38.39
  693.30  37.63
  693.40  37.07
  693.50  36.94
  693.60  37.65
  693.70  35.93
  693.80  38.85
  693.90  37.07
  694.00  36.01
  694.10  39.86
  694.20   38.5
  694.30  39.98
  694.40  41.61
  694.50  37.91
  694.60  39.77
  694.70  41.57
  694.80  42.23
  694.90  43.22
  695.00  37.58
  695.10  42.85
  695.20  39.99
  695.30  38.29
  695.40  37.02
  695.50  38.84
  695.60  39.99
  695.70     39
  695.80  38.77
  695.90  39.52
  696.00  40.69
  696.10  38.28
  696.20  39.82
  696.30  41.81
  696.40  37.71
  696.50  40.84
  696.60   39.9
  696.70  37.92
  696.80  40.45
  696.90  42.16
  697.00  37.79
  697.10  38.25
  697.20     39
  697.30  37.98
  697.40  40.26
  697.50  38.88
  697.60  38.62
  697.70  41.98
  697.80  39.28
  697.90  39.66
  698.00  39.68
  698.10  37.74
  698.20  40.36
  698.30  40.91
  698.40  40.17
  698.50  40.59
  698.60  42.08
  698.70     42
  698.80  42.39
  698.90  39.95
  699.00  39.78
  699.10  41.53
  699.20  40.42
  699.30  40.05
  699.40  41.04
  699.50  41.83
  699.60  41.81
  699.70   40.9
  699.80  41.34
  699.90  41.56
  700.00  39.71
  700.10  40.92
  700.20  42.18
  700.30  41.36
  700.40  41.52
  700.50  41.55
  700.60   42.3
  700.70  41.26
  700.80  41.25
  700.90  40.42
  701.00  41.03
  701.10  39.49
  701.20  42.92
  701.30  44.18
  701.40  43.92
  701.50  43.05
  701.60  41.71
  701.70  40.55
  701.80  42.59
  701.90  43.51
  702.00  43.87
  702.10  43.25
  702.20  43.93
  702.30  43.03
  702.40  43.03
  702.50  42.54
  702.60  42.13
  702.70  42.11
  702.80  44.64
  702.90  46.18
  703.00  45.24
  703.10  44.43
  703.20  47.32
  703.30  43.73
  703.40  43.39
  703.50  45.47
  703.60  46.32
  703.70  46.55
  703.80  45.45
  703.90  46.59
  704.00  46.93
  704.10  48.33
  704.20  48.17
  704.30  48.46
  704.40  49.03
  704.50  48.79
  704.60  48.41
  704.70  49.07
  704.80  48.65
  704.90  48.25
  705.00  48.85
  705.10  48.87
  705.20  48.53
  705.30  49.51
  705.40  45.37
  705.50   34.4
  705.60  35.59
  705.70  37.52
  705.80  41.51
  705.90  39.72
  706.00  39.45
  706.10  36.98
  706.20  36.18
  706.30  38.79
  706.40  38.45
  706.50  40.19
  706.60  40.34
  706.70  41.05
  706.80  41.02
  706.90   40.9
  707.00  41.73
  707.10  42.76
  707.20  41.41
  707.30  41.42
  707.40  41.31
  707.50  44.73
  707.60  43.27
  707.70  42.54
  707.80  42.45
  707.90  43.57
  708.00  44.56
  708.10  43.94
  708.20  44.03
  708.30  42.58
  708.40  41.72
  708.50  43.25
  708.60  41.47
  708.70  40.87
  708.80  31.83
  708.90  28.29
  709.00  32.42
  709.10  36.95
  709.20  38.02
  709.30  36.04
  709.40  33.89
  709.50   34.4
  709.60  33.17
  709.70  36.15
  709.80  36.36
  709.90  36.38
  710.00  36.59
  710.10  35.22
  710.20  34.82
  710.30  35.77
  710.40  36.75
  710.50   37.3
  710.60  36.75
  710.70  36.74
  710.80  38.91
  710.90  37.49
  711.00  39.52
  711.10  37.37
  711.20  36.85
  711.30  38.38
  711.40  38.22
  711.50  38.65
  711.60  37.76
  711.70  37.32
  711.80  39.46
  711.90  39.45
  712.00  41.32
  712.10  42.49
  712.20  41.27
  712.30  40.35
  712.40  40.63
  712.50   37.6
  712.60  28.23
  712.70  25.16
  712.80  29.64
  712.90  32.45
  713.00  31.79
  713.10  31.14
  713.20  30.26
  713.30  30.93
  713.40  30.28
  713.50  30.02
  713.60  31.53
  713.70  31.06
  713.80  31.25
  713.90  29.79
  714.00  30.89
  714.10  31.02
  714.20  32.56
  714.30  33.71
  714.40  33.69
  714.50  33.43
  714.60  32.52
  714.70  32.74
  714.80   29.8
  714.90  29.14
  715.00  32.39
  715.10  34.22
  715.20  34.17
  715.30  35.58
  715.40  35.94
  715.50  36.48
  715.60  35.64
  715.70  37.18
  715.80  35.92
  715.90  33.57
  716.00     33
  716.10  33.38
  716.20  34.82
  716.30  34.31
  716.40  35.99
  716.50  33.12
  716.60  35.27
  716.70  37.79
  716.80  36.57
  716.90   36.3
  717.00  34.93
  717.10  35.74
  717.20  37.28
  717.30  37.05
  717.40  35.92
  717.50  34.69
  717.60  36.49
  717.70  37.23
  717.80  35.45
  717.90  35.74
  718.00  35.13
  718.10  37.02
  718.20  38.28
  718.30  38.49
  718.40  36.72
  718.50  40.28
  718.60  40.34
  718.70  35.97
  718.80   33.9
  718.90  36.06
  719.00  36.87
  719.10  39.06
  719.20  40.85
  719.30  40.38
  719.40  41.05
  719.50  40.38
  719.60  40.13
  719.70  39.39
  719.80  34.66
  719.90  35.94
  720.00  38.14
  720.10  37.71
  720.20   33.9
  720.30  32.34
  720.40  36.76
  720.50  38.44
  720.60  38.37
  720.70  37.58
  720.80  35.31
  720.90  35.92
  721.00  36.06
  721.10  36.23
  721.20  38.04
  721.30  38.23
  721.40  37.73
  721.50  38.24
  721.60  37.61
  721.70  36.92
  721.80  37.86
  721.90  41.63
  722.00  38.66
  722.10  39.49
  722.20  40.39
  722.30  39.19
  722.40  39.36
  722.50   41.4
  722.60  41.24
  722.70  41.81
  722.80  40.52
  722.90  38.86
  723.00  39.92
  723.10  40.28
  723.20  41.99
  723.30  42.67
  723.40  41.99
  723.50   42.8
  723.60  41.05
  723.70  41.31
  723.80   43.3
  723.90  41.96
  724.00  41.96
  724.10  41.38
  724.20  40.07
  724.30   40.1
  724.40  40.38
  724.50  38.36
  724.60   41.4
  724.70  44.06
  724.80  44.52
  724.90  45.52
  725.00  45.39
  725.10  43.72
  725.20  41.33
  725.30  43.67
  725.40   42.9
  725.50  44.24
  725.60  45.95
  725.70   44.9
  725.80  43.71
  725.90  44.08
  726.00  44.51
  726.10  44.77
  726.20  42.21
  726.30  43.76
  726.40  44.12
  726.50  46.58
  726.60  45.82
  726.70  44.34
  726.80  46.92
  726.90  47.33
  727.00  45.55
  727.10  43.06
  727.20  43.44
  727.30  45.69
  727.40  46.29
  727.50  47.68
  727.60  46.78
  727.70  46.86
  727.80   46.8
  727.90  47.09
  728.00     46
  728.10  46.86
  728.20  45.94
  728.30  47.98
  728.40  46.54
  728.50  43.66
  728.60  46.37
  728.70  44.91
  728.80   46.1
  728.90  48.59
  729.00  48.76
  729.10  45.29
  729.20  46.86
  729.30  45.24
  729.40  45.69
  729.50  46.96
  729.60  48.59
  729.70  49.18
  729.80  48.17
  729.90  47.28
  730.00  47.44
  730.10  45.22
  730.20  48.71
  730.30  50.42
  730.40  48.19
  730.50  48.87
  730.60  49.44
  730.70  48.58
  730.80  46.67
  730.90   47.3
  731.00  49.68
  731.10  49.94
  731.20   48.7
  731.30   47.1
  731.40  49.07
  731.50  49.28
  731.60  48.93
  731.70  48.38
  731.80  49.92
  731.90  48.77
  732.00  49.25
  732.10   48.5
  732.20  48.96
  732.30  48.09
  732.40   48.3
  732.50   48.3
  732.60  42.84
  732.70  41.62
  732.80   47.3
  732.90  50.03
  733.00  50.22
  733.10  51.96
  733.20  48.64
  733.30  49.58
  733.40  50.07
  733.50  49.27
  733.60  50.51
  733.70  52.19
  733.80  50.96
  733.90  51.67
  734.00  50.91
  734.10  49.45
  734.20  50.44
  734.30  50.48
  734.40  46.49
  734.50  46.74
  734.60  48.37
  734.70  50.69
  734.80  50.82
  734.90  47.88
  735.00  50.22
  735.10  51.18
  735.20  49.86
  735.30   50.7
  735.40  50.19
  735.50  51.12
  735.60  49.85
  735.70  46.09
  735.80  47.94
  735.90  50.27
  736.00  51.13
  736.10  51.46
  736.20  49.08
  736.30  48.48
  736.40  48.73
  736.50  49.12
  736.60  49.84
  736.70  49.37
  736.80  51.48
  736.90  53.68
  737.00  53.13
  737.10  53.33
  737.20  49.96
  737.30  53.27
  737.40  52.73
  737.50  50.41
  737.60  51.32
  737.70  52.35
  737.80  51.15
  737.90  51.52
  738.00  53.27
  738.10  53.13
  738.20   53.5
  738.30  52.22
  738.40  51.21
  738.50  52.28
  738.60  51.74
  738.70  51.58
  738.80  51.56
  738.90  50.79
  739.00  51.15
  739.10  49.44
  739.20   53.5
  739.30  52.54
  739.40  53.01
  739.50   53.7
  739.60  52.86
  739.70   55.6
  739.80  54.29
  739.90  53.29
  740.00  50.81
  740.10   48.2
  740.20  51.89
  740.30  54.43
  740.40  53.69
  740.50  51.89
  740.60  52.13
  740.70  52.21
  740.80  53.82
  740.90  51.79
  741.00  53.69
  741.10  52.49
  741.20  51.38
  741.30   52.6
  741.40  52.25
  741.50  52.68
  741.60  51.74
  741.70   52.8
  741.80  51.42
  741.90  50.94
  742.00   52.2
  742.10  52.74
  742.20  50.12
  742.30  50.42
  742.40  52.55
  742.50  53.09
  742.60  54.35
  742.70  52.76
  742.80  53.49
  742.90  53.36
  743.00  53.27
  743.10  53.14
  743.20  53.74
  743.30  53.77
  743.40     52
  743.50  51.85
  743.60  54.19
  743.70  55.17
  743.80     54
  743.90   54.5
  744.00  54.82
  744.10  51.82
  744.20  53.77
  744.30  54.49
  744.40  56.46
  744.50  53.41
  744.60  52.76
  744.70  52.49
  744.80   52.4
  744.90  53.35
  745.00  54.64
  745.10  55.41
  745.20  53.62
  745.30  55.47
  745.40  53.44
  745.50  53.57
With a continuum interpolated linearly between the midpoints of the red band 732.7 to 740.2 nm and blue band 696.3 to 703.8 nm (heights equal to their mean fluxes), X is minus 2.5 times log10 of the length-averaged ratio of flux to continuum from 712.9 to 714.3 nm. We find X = 0.402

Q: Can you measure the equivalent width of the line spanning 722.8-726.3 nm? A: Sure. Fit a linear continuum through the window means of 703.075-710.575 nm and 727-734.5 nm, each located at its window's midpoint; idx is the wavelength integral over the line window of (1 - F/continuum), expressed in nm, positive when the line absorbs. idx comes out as 0.283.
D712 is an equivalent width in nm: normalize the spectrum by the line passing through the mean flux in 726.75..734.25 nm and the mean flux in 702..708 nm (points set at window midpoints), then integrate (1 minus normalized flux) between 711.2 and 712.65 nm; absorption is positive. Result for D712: 0.20 nm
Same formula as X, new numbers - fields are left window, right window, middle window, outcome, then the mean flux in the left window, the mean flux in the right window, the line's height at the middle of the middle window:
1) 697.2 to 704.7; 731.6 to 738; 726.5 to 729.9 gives 0.05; 42.7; 49.8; 48.4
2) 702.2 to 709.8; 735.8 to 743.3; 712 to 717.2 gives 0.31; 42.3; 52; 44.8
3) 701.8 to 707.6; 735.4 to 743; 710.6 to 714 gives 0.28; 43.7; 51.8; 45.5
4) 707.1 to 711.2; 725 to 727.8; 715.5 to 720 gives 0.14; 38.5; 44.9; 41.7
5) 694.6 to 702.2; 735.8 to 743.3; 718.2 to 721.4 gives 0.23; 40.7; 52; 46.6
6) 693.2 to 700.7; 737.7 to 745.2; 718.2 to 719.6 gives 0.20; 39.9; 52.7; 46.2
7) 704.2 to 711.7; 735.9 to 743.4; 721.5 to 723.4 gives 0.14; 40.3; 52.1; 45.7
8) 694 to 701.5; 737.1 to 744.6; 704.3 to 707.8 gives 0.00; 40.4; 52.6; 42.7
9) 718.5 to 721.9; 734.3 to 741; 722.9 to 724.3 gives -0.03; 37.6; 51.2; 40.2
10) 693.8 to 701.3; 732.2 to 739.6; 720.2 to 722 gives 0.24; 40.2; 50.4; 46.4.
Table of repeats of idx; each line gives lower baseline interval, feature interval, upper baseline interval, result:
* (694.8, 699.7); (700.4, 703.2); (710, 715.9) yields -0.315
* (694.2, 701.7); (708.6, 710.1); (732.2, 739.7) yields 0.281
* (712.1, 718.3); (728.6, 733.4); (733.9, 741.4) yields -0.190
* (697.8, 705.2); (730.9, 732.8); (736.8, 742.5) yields 0.089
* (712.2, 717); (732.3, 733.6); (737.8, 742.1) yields -0.033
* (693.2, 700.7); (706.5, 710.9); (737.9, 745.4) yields 0.440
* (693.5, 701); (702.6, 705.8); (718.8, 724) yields -0.483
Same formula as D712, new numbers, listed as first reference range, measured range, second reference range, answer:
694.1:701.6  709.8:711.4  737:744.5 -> 0.256 nm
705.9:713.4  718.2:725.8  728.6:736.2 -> 0.697 nm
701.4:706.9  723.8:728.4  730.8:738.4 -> 0.363 nm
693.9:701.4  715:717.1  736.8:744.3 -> 0.479 nm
